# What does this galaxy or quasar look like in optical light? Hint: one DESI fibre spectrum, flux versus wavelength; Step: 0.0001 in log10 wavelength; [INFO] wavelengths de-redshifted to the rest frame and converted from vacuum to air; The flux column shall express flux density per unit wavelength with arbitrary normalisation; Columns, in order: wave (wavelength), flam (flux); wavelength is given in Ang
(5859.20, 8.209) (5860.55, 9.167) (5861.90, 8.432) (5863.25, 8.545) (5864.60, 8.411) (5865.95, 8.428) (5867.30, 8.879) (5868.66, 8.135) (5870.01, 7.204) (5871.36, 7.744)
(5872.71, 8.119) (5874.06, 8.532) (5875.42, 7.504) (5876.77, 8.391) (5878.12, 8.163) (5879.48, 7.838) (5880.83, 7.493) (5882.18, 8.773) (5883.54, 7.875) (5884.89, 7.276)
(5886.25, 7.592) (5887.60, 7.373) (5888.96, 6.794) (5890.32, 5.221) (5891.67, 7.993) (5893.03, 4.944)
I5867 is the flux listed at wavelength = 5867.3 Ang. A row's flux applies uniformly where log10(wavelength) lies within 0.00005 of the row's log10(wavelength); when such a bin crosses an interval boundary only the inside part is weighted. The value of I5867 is 8.879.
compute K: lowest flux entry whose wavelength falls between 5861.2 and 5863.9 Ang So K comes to 8.432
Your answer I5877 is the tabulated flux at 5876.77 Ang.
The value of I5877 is 8.391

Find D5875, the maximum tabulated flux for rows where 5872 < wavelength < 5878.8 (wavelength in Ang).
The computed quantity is 8.532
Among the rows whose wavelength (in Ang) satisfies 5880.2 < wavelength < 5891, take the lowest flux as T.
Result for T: 5.221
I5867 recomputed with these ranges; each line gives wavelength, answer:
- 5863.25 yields 8.545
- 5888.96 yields 6.794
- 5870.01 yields 7.204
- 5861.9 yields 8.432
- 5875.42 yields 7.504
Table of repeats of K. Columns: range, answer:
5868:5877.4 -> 7.204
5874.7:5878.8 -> 7.504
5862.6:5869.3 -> 8.135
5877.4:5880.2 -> 7.838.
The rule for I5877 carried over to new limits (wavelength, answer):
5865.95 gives 8.428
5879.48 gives 7.838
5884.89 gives 7.276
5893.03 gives 4.944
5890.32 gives 5.221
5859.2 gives 8.209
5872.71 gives 8.119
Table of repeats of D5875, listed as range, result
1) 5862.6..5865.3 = 8.545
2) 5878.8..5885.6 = 8.773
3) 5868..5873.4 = 8.135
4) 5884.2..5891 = 7.592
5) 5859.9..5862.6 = 9.167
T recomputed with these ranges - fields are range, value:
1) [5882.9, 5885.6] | 7.276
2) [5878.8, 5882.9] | 7.493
